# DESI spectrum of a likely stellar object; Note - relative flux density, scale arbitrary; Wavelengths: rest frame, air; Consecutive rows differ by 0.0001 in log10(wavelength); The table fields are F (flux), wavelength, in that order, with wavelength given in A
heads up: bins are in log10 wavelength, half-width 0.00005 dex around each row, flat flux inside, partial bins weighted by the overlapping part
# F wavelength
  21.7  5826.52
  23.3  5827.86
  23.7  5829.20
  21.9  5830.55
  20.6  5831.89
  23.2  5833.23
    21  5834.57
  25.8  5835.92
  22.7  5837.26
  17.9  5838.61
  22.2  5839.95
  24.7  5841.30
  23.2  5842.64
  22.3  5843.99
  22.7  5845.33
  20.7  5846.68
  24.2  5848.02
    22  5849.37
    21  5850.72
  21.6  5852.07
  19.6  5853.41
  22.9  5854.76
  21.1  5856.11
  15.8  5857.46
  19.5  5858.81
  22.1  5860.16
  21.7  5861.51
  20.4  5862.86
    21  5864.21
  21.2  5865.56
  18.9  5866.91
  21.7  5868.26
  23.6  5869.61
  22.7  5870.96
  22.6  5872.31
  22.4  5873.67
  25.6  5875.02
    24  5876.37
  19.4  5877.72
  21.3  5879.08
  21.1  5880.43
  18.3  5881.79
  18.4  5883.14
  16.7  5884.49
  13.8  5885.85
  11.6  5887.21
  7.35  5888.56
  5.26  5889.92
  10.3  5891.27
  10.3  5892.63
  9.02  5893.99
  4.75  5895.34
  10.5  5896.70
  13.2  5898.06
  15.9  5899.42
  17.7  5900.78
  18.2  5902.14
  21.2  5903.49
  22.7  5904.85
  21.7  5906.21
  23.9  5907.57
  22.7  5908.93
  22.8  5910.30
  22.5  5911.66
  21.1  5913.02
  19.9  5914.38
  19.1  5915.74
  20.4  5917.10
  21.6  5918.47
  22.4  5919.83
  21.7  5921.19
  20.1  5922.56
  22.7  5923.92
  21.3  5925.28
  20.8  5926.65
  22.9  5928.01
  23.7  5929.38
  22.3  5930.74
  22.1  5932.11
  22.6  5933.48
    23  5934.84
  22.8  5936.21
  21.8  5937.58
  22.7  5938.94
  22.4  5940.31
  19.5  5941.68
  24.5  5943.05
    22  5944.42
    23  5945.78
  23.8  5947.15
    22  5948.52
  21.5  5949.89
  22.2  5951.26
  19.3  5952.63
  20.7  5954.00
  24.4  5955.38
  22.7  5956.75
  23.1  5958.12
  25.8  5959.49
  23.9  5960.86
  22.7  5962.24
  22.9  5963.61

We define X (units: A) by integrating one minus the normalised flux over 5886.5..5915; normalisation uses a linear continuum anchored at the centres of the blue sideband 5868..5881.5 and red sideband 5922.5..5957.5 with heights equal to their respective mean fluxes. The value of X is 8.25 A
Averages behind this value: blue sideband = 22.3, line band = 15.8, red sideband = 22.2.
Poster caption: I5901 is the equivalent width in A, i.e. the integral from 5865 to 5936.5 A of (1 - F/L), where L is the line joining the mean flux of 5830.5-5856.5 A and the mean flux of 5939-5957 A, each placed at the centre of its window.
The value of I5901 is 9.7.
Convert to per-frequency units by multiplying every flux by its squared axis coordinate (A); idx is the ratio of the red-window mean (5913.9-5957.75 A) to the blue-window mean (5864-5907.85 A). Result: 1.3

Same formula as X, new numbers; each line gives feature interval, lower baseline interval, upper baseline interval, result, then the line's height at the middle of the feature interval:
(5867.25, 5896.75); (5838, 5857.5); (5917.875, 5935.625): 7.2 A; 21.8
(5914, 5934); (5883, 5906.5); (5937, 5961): -3.5 A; 18.4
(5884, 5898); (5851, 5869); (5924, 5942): 7.4 A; 21.3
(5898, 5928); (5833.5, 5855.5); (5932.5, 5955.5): 1.8 A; 22.2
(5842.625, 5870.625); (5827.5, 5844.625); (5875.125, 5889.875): -1.7 A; 20.1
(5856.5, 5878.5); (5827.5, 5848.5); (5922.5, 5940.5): 1.0 A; 22.4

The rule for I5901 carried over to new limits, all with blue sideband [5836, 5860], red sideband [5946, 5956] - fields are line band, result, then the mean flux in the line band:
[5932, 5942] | -0.1 A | 22.2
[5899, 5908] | 0.7 A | 20.2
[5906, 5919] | 0.2 A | 21.6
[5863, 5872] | 0.1 A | 21.5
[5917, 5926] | 0.1 A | 21.5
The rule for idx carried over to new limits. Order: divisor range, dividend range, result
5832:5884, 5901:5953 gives 1.04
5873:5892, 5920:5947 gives 1.35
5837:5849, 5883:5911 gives 0.69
